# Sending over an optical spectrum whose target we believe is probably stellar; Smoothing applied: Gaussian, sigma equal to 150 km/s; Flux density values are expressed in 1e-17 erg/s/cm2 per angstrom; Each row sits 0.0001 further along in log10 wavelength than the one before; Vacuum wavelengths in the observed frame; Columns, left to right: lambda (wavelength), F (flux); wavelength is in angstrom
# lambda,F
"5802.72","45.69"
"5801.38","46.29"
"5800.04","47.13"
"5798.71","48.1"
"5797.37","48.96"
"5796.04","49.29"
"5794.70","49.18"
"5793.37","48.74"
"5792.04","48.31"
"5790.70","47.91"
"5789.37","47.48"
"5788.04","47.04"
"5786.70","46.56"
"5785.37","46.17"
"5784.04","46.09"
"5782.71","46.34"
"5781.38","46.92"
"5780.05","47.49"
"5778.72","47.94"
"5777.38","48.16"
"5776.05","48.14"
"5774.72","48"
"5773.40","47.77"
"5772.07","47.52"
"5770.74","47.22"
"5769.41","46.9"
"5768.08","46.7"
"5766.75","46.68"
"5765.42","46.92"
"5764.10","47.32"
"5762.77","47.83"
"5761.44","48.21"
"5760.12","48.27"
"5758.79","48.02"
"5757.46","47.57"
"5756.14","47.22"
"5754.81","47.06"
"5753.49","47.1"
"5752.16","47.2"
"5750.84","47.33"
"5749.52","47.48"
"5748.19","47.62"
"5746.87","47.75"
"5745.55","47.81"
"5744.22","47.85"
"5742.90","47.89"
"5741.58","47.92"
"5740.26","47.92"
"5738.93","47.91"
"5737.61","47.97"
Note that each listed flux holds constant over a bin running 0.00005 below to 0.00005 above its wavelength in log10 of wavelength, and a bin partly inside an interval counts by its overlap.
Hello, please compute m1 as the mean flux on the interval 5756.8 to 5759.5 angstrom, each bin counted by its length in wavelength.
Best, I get 47.7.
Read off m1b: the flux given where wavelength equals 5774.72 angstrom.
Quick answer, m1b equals 48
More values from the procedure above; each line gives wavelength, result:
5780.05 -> 47.49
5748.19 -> 47.62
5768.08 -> 46.7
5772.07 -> 47.52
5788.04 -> 47.04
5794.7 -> 49.18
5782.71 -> 46.34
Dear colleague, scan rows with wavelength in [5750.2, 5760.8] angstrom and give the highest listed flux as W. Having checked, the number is 48.27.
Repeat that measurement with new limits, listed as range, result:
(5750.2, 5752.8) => 47.33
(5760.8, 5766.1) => 48.21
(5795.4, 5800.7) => 49.29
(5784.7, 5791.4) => 47.91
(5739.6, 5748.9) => 47.92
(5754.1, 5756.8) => 47.22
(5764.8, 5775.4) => 48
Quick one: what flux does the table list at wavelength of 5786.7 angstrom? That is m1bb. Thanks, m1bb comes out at 46.56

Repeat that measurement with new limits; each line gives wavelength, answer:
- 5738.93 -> 47.91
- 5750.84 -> 47.33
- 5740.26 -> 47.92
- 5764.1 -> 47.32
